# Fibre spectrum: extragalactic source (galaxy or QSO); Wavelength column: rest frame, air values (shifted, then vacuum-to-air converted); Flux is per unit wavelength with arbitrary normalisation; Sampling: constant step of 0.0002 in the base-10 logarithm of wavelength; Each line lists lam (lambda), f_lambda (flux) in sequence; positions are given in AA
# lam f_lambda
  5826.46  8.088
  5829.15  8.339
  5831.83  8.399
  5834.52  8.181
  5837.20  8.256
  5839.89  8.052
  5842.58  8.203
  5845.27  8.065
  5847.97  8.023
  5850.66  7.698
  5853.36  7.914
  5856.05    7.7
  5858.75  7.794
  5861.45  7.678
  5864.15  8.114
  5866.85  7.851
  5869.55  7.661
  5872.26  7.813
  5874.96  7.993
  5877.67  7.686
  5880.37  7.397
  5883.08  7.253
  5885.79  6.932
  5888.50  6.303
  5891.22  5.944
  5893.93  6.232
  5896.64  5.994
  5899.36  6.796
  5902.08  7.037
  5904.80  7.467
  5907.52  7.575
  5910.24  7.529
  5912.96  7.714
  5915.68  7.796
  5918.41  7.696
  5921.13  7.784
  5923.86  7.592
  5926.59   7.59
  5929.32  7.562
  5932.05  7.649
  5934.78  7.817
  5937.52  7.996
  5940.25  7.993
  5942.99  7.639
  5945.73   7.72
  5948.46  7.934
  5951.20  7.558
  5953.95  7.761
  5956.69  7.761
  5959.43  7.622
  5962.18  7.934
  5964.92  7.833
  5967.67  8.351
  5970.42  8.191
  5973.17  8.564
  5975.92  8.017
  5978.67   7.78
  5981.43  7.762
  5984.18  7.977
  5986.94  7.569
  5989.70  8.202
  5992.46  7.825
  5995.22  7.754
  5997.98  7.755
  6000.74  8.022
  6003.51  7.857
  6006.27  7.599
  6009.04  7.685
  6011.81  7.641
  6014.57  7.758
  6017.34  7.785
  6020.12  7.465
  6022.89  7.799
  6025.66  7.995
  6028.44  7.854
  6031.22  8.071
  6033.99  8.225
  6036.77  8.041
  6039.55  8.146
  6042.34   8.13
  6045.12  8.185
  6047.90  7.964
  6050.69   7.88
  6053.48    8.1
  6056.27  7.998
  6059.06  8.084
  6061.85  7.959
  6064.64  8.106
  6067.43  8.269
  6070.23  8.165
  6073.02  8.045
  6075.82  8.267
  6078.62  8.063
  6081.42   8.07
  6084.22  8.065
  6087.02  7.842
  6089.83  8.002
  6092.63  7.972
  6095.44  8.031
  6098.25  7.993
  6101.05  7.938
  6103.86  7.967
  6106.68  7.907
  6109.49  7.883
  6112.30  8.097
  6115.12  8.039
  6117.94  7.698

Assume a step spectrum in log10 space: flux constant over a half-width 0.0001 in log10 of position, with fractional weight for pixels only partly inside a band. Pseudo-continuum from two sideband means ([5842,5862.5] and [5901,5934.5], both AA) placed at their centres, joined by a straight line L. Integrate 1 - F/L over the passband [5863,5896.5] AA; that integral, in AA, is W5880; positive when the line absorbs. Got 2.4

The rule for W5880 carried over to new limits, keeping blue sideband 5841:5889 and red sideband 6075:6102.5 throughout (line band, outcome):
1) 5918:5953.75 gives 0.3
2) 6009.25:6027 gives 0.4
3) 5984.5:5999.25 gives 0.1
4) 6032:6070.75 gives -0.6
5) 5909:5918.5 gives 0.1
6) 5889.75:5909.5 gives 2.6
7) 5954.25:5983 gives -0.5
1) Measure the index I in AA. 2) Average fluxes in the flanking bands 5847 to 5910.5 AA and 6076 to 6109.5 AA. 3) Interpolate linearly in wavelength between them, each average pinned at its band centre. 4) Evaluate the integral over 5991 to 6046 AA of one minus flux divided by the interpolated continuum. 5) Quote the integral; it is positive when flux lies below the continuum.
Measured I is -0.79 AA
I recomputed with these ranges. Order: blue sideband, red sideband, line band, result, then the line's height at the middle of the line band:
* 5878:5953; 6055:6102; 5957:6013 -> -1.76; 7.66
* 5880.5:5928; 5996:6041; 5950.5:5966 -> -0.57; 7.48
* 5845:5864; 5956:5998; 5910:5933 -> 0.67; 7.89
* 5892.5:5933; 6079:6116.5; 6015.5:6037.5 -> -0.46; 7.73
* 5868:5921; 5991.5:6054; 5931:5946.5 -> -0.75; 7.45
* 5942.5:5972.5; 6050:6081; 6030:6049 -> -0.18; 8.04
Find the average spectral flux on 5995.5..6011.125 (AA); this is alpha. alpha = 7.77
